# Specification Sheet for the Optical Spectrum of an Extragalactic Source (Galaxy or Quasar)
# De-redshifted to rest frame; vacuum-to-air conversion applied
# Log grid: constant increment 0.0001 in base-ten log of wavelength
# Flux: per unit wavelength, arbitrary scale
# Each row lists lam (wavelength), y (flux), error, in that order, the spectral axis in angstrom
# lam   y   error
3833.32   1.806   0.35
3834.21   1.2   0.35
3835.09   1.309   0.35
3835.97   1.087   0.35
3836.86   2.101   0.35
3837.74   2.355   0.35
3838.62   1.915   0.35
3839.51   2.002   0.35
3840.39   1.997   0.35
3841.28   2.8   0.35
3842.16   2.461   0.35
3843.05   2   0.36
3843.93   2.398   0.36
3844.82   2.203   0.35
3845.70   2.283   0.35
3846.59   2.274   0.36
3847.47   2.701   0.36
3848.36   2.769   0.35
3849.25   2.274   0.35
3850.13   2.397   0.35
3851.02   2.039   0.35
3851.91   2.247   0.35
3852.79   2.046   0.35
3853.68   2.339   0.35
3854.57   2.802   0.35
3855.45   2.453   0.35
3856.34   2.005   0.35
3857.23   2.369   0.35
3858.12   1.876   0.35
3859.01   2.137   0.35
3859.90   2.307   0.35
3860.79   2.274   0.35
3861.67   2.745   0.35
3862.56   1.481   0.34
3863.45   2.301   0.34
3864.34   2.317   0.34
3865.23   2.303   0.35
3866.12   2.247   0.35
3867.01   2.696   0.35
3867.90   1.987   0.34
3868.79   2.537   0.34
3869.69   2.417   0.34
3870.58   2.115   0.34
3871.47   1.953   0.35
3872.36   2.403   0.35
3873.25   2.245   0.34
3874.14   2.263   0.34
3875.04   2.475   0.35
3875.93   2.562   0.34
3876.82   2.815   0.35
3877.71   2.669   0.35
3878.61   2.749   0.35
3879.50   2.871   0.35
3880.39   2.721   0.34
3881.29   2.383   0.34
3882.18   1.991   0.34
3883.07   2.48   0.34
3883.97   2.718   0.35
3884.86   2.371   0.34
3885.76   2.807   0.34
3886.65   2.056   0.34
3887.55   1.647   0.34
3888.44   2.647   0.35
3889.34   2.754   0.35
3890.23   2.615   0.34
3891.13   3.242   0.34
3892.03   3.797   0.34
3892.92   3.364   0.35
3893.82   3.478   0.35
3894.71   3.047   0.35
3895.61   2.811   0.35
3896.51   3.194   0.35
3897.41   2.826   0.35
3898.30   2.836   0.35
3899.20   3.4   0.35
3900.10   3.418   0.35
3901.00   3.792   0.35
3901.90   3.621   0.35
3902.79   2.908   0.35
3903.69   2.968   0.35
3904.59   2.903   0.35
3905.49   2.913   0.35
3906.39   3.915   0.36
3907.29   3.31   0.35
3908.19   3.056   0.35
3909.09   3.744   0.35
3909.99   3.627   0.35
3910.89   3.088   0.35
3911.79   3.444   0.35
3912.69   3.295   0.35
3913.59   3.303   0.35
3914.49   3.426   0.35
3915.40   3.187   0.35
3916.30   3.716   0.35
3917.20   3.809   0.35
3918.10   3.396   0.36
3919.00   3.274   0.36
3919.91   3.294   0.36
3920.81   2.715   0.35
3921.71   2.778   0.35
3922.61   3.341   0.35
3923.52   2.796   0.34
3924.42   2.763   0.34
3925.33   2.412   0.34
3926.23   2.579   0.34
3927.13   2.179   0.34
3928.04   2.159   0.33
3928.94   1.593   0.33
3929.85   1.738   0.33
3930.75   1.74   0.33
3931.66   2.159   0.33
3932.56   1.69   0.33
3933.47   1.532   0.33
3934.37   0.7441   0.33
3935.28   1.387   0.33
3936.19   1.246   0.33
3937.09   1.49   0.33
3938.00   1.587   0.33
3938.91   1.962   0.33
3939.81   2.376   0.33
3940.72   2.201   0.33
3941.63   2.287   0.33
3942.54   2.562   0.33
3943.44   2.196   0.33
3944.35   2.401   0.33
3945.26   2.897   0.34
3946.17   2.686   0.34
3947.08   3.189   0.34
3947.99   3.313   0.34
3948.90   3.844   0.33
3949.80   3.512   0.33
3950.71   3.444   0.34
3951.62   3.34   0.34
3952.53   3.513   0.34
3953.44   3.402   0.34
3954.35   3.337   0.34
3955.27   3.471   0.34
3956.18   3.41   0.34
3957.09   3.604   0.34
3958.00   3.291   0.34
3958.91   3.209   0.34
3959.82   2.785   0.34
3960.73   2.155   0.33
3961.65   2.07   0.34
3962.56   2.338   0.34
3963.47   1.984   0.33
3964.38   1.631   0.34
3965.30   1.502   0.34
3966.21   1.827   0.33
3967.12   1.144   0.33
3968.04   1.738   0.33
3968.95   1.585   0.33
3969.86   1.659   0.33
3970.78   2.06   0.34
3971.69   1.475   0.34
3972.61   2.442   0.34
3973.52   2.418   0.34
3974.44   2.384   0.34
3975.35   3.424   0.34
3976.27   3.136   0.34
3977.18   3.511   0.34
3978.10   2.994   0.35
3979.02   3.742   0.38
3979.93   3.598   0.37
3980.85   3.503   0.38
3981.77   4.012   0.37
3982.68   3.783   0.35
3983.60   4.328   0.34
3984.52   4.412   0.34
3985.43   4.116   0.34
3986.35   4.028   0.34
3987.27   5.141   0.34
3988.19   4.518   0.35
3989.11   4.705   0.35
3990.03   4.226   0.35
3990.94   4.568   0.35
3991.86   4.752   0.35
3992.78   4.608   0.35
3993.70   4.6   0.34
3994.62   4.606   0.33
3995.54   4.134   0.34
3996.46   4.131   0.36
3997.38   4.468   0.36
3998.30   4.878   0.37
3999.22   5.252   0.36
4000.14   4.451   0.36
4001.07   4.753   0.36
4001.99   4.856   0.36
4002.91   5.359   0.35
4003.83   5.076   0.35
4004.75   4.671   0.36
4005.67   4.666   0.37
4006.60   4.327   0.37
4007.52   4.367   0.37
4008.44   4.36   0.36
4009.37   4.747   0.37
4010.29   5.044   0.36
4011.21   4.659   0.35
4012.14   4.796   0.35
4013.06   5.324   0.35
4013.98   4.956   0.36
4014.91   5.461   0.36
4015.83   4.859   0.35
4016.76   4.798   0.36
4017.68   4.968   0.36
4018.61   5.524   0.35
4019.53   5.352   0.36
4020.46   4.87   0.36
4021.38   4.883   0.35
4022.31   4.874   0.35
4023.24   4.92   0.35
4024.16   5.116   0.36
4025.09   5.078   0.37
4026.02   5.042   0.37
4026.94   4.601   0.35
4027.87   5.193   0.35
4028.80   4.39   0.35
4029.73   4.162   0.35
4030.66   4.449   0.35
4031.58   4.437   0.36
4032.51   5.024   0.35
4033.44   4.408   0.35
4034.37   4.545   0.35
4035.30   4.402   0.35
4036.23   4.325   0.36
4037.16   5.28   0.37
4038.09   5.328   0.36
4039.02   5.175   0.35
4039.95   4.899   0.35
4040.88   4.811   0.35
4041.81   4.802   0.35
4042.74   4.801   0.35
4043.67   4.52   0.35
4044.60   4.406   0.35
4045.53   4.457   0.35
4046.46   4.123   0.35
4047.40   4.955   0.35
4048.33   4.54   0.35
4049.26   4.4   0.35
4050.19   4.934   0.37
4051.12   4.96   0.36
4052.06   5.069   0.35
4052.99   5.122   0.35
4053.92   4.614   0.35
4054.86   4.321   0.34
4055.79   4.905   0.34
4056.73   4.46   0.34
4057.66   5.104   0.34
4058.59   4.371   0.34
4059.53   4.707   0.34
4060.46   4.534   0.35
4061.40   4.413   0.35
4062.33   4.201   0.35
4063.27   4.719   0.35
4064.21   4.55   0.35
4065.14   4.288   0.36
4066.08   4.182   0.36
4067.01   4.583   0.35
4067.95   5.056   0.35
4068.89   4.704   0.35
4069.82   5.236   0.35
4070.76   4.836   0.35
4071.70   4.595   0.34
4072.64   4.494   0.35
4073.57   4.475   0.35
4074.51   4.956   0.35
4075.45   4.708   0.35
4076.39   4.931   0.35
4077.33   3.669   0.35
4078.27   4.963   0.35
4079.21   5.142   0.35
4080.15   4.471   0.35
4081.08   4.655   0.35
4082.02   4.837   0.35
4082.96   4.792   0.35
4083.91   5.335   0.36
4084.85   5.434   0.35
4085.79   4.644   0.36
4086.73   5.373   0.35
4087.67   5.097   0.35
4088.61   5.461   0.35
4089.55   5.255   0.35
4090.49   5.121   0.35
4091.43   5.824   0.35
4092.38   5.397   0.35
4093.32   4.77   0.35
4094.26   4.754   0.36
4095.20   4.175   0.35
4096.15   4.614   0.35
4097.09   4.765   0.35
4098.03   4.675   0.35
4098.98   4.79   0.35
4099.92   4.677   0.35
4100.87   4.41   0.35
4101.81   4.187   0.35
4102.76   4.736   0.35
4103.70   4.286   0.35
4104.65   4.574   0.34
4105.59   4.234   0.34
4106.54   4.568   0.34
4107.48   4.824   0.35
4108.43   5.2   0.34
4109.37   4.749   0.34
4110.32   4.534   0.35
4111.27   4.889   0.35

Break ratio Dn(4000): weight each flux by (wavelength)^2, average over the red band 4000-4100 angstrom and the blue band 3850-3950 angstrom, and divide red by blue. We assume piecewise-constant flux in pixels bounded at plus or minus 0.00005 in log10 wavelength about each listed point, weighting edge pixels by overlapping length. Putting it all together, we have 1.97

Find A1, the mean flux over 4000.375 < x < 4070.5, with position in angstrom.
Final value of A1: 4.76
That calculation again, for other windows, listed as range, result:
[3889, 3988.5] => 2.87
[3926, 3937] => 1.7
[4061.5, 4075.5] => 4.63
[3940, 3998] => 3.2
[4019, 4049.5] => 4.75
